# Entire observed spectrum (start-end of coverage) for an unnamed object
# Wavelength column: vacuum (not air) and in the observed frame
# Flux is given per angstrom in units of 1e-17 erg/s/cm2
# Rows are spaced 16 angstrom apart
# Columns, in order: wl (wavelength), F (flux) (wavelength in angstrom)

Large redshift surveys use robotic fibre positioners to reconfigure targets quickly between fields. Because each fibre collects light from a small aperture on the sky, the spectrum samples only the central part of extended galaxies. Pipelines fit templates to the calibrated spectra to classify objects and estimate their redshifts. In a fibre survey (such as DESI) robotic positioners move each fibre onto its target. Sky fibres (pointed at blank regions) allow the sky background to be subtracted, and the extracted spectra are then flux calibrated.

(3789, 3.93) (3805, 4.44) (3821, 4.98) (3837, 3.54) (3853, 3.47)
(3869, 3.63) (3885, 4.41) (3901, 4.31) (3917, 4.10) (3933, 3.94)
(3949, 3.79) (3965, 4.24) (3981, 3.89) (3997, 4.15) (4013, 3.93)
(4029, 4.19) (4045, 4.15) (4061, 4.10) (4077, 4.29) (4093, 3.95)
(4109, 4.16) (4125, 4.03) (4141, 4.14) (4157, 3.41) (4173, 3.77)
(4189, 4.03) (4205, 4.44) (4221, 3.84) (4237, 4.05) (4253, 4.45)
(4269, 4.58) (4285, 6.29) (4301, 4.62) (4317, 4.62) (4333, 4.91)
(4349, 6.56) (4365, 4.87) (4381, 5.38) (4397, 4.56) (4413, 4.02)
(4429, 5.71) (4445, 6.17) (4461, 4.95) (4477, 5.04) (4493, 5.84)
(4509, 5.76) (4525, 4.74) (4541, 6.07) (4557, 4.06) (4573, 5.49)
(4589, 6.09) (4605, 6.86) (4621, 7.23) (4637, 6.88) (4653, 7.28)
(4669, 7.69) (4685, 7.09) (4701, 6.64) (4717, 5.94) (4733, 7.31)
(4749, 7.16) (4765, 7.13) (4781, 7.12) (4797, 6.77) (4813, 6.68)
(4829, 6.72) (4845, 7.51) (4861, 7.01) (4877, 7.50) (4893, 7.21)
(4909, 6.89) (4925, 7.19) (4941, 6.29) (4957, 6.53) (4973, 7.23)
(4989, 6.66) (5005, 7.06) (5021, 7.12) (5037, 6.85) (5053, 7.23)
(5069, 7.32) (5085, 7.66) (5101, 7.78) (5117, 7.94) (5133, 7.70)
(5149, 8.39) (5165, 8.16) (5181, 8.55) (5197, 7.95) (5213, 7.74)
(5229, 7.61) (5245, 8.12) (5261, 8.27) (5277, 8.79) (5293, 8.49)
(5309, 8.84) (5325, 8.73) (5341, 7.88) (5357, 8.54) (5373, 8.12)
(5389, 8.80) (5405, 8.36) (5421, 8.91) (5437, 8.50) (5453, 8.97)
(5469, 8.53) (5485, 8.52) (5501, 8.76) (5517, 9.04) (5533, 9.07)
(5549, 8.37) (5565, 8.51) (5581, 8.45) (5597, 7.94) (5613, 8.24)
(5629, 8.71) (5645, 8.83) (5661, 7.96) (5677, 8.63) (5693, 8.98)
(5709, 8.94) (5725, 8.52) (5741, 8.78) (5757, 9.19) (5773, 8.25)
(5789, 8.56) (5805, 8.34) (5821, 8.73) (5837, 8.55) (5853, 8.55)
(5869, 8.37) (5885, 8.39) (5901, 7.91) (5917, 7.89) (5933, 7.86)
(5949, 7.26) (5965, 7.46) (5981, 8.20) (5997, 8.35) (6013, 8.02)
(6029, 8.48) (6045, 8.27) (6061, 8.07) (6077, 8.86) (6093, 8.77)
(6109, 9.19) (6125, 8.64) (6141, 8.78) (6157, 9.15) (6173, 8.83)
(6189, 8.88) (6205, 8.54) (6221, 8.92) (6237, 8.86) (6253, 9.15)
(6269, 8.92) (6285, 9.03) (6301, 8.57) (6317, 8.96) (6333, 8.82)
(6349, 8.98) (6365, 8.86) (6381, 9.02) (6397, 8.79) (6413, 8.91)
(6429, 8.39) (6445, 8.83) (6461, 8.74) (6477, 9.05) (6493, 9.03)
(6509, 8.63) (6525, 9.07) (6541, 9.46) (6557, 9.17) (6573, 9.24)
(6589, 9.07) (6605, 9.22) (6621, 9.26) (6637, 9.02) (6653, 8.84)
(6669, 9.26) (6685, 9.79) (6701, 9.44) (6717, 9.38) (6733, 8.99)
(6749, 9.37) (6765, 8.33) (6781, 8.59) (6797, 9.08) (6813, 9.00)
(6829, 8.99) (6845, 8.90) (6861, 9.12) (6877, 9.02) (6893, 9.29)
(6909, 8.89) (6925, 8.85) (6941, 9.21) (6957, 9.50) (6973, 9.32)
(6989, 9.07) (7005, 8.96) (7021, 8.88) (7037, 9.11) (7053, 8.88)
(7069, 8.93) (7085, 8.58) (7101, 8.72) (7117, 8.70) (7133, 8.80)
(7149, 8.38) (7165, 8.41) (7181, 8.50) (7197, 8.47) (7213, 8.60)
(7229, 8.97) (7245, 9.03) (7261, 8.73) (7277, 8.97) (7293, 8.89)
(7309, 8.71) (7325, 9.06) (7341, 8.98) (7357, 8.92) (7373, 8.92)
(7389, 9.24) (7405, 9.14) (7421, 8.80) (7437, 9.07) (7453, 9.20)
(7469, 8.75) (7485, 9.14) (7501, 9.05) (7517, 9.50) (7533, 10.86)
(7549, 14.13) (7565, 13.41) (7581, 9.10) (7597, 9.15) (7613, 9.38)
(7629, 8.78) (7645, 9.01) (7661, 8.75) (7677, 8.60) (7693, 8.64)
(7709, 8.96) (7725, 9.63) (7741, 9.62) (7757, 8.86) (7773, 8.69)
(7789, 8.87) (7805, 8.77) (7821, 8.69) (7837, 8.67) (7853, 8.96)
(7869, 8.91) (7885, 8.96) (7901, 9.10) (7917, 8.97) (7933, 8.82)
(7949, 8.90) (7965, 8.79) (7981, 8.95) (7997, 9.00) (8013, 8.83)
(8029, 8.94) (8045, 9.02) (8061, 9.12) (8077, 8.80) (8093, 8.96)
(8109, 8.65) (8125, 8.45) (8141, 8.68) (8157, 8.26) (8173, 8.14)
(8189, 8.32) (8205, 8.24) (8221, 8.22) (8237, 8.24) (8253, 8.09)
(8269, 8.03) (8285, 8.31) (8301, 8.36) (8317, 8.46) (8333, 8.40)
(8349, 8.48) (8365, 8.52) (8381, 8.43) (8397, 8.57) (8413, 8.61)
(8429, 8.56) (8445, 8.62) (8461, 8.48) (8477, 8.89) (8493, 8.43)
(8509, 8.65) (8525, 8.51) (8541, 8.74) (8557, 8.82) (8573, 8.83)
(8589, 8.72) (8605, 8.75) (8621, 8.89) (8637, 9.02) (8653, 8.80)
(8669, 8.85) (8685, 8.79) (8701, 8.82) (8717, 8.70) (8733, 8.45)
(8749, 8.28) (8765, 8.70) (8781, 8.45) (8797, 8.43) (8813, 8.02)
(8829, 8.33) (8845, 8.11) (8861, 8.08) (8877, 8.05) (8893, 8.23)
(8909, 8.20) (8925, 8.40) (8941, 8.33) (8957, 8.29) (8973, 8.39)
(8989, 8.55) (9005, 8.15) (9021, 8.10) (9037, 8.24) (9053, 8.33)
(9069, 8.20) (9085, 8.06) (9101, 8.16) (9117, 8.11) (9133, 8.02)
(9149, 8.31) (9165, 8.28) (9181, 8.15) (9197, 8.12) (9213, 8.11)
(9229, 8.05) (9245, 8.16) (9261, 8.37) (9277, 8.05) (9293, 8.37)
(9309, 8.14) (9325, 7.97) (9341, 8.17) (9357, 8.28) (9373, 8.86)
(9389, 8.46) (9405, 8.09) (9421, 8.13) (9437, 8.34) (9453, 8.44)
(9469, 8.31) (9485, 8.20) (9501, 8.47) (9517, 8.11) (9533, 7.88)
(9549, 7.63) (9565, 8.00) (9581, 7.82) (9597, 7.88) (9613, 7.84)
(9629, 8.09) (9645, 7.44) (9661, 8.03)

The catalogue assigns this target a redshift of 0.149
